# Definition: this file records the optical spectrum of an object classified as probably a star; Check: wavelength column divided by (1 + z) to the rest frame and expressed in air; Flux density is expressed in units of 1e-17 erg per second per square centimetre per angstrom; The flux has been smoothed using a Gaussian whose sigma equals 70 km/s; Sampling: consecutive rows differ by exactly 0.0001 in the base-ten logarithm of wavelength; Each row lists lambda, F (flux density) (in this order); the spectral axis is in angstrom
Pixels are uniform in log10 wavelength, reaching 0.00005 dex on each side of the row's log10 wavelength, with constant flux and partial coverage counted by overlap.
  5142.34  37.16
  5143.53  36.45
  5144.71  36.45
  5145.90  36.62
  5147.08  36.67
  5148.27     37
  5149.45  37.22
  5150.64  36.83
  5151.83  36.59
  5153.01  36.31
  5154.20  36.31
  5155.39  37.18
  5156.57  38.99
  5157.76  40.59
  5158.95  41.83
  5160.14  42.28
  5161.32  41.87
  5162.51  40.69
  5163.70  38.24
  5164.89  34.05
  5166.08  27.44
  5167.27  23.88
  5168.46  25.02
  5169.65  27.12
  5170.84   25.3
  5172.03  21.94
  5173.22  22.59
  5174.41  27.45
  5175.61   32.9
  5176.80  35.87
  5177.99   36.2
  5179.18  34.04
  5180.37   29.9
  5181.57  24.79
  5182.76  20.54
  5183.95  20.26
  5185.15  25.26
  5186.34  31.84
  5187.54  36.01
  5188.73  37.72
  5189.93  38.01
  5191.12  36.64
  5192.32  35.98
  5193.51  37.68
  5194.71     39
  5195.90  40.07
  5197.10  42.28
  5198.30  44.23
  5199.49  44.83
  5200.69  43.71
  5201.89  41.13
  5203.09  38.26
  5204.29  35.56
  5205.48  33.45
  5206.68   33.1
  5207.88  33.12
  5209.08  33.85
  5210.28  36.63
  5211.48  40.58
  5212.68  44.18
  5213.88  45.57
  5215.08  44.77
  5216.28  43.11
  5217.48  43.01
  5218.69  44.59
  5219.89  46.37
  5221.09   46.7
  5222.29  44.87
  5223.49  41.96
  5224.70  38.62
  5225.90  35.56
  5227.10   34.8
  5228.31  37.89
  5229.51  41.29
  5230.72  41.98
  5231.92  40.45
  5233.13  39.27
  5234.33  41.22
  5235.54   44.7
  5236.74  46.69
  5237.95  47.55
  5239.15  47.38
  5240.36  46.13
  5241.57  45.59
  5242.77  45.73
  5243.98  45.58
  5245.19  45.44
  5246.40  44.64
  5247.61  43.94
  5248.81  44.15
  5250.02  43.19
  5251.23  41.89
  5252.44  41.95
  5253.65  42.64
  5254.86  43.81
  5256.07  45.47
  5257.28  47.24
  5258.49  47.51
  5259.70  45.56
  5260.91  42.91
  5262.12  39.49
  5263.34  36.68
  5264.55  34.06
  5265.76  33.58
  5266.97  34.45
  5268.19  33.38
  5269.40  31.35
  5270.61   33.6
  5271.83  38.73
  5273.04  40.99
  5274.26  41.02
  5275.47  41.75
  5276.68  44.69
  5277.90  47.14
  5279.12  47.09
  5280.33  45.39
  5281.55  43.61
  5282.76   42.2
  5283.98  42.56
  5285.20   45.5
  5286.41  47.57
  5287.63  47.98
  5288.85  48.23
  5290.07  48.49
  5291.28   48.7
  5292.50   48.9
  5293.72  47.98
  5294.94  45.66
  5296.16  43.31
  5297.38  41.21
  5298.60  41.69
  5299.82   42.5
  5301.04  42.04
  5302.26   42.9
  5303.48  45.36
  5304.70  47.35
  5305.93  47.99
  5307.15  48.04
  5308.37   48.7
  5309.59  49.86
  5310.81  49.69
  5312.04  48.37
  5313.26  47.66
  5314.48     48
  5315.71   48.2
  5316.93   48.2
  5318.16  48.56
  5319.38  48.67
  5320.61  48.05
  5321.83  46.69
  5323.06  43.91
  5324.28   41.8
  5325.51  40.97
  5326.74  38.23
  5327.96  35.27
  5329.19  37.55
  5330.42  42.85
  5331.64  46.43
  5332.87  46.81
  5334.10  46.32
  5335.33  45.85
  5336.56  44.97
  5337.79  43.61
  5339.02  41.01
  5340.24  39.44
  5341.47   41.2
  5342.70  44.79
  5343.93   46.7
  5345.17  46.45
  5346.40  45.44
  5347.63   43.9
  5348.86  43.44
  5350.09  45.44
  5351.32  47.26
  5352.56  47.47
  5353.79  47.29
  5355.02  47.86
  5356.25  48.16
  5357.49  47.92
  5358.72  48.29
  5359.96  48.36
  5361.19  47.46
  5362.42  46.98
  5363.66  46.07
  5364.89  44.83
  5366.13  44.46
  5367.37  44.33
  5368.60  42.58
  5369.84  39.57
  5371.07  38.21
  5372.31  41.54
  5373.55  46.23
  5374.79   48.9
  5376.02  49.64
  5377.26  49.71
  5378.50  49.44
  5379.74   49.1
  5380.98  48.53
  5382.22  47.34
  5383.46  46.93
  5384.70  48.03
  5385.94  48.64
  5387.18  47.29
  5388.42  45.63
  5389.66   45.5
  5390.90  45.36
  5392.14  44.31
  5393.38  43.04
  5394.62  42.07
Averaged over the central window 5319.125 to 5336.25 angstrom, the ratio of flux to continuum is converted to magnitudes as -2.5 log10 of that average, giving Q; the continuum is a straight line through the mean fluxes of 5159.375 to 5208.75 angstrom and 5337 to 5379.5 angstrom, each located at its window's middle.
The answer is 0.00 mag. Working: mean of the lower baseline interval 33.7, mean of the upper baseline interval 45.4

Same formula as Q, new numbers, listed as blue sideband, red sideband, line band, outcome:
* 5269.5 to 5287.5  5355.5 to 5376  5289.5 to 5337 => -0.040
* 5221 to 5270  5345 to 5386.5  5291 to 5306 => -0.025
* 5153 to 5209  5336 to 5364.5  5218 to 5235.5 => -0.108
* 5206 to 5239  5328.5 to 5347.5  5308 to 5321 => -0.122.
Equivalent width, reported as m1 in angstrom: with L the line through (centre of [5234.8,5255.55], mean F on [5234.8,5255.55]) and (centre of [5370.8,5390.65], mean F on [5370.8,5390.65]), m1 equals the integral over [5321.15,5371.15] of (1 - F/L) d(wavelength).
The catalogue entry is 2.2 angstrom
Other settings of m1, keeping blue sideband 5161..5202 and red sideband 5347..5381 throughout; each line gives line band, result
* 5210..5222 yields -2.8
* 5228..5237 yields -1.2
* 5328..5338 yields 0.0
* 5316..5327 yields -0.6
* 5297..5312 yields -1.4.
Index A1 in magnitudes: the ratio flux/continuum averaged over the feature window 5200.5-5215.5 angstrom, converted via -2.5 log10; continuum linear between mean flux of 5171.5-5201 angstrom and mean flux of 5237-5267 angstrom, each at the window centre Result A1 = -0.05 mag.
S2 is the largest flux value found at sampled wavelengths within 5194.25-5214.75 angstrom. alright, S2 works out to 45.57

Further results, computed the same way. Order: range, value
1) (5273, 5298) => 48.9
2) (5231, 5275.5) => 47.55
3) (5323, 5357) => 48.16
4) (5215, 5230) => 46.7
